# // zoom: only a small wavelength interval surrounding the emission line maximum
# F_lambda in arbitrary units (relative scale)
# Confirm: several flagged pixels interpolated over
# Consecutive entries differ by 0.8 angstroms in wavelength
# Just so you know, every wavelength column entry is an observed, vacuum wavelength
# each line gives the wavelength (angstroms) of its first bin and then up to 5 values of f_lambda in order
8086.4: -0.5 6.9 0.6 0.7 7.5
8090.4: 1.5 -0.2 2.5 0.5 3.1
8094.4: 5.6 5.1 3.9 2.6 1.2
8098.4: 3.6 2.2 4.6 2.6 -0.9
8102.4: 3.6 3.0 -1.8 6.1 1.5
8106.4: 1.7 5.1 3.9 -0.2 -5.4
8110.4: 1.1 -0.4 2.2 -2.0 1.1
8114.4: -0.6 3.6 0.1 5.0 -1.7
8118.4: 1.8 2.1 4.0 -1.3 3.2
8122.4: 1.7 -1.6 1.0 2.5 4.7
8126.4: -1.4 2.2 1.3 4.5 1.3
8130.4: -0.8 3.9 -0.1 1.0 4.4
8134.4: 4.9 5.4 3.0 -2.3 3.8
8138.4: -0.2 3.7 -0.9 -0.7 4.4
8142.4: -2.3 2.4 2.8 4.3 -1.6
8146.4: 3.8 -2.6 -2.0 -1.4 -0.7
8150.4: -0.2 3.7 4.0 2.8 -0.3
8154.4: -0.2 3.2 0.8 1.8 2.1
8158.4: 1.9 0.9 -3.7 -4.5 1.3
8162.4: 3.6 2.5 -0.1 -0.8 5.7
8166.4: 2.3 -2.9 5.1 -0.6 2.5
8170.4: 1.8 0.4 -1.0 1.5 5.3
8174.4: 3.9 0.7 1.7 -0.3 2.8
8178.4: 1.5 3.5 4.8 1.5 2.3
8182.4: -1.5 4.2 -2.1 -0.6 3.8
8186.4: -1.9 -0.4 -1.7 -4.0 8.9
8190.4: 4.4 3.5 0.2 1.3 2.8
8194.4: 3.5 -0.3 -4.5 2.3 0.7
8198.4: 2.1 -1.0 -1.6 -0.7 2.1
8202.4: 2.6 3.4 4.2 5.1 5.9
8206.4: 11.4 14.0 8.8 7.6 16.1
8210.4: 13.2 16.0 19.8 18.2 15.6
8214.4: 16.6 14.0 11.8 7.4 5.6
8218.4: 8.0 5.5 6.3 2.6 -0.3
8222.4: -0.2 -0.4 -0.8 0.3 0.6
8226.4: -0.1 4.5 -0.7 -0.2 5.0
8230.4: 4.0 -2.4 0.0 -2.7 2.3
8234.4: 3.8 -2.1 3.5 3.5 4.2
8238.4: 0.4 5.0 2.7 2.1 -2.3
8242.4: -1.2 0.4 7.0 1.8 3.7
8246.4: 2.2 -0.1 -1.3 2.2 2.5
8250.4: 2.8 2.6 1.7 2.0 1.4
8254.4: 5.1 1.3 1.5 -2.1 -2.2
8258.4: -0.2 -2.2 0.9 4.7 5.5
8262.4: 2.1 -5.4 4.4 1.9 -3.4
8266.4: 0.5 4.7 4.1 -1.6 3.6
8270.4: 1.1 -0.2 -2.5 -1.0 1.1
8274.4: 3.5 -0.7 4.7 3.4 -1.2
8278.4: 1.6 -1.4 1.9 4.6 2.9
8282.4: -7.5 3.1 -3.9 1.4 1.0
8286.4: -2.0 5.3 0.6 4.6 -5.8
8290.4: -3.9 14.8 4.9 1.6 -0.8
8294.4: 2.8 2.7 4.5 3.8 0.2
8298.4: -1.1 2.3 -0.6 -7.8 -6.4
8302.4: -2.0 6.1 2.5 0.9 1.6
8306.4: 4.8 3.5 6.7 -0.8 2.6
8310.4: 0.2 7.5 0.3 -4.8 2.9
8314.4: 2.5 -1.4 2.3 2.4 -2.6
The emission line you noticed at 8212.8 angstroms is [O II]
